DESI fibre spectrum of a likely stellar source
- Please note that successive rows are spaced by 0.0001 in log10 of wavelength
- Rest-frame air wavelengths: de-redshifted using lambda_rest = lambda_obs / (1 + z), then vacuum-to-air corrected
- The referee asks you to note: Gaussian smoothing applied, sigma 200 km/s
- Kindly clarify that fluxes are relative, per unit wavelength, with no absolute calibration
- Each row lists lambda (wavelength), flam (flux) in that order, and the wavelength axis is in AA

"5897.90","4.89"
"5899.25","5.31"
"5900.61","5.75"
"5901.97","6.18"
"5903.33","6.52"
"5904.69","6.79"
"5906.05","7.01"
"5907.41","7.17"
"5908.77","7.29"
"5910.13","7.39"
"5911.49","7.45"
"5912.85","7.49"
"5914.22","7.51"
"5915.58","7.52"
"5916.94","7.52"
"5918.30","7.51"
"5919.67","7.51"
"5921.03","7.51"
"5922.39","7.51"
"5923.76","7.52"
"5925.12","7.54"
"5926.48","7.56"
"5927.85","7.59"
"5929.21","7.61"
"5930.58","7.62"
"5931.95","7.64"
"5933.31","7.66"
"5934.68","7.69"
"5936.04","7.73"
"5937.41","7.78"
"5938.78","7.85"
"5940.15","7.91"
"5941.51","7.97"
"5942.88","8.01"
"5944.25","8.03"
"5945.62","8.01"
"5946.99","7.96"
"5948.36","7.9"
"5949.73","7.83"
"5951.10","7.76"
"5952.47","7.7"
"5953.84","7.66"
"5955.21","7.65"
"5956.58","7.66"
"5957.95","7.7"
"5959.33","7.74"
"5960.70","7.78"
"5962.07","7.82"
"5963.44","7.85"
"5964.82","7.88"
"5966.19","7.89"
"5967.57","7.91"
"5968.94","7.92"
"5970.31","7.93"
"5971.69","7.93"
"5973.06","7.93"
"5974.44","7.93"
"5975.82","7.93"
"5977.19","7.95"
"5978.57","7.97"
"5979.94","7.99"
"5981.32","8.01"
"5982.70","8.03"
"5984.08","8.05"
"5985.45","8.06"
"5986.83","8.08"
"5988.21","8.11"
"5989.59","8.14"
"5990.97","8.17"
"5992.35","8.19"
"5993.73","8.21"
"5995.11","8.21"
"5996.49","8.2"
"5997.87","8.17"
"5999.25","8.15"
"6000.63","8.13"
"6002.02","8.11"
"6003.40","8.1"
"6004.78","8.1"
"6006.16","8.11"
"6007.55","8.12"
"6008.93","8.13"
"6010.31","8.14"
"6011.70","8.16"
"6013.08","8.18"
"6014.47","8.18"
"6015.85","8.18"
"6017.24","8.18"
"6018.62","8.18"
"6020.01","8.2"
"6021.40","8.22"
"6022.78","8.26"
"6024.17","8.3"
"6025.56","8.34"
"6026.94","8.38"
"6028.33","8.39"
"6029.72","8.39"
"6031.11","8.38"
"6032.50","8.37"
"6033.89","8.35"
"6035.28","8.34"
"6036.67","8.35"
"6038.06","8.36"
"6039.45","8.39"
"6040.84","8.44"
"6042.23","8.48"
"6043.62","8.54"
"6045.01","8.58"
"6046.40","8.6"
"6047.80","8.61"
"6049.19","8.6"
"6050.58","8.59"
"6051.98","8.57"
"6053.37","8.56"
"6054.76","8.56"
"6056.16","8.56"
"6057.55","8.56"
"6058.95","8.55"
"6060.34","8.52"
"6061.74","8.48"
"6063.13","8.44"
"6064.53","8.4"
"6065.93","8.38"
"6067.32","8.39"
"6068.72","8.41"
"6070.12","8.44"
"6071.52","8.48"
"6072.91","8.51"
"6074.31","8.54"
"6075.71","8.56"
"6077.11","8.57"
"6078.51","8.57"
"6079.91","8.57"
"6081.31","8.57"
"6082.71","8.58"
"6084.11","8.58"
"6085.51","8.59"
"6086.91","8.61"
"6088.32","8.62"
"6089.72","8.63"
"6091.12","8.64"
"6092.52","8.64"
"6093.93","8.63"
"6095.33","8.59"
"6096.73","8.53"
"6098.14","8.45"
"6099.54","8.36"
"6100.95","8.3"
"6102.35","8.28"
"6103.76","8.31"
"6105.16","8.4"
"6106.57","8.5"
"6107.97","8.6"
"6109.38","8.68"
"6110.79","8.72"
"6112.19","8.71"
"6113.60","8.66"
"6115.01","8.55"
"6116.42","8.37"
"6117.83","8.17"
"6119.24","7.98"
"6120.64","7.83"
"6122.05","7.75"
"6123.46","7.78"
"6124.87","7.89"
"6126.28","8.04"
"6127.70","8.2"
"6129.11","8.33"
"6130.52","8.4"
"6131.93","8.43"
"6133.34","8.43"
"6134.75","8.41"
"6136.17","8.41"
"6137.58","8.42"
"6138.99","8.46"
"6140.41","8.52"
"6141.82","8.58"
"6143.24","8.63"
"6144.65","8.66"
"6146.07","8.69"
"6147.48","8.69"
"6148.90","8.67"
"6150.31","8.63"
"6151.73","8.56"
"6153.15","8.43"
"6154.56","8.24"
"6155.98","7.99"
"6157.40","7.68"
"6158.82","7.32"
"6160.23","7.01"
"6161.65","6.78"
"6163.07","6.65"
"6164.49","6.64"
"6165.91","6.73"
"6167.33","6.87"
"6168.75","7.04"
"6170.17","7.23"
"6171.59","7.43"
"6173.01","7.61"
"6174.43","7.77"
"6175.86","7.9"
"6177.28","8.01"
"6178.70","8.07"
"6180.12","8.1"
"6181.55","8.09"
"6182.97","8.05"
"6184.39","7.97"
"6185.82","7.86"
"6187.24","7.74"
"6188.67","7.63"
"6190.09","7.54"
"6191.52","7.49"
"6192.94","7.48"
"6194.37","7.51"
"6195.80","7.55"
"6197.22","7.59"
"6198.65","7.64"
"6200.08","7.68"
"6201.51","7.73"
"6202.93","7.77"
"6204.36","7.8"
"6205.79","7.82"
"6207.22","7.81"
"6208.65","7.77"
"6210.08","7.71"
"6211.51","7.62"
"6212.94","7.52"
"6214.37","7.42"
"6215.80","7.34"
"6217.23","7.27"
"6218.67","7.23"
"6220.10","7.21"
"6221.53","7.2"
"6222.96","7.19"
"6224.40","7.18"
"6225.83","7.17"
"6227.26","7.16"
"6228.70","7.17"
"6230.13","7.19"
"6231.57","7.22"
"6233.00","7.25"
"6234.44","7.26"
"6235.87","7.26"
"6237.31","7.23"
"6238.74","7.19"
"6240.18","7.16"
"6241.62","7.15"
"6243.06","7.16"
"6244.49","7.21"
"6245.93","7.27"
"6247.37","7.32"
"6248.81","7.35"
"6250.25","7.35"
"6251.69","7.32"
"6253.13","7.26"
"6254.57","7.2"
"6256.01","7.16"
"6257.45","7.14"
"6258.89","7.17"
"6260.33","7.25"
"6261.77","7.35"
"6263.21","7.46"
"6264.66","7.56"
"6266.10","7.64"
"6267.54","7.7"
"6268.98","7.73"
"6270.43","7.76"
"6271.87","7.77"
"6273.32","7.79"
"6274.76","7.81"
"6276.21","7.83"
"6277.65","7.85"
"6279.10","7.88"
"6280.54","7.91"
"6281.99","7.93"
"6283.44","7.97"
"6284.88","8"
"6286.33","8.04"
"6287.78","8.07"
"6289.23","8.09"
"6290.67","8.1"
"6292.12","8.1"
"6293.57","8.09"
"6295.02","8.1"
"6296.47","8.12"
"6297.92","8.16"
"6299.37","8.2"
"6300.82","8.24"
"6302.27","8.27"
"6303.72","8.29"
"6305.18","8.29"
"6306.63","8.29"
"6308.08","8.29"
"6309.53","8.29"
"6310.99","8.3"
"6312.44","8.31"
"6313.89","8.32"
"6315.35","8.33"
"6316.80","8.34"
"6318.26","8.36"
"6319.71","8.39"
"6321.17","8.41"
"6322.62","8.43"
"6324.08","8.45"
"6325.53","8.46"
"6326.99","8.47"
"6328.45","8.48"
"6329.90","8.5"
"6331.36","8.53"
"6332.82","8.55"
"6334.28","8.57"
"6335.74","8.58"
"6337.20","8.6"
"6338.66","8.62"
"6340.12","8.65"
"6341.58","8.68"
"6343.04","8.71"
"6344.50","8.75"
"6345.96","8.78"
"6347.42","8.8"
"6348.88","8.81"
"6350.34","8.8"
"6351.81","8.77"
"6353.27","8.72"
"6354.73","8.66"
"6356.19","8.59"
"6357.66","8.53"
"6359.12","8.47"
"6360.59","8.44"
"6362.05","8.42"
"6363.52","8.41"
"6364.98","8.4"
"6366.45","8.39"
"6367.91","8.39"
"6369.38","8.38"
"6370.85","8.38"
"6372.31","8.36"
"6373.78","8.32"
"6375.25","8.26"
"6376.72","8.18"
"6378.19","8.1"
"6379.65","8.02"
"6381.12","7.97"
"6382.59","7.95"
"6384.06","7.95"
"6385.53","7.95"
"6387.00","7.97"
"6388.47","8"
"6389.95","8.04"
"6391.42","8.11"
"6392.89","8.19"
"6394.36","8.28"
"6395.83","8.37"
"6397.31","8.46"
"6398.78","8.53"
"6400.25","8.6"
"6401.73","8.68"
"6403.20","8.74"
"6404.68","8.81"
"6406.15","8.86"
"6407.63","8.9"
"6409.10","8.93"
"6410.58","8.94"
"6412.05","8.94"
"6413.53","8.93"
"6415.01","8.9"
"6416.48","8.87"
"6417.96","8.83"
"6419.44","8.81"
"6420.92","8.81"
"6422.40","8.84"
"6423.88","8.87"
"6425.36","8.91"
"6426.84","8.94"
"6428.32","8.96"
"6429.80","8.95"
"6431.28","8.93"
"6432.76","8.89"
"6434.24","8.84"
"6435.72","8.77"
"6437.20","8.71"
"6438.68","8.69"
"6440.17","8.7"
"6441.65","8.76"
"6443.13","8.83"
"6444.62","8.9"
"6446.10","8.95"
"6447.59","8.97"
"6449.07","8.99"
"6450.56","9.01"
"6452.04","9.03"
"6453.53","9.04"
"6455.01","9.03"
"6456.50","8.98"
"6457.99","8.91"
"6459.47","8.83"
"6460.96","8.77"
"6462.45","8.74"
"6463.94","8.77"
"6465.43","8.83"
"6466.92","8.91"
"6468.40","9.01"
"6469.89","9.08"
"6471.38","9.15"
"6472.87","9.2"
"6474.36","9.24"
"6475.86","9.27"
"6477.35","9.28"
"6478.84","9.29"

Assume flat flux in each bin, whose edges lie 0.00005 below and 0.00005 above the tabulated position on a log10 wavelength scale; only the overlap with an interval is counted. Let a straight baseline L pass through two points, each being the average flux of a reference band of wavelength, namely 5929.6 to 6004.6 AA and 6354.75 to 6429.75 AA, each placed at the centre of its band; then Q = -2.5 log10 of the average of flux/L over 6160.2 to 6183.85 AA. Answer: 0.11 mag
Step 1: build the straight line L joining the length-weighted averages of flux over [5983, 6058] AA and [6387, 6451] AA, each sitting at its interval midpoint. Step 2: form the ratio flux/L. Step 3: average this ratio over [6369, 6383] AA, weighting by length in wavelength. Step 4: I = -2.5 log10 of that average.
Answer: 0.06 mag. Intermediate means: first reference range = 8.3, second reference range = 8.73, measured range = 8.19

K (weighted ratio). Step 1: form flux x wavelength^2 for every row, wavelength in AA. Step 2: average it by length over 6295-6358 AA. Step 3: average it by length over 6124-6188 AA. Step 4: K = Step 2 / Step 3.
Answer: 1.13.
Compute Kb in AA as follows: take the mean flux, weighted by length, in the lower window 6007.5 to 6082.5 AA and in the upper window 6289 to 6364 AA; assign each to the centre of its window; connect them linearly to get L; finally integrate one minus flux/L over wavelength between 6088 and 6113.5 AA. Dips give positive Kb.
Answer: -0.3 AA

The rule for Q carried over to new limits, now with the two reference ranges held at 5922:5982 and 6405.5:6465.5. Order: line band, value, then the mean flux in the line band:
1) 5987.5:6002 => -0.035 mag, 8.16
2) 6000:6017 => -0.027 mag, 8.13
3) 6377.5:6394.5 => 0.095 mag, 8.04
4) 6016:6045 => -0.048 mag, 8.34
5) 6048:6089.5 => -0.061 mag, 8.53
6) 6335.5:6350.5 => -0.005 mag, 8.71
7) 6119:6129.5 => 0.030 mag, 7.96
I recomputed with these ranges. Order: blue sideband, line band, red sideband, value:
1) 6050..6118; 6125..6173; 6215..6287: 0.02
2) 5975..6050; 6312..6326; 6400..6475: 0.04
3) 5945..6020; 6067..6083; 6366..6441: -0.05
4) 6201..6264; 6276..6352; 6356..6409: -0.06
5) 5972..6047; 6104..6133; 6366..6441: 0.00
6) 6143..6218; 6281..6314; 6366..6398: -0.02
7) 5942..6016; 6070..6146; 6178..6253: -0.10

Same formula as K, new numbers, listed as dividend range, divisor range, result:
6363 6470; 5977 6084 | 1.18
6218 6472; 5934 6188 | 1.11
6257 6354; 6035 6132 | 1.04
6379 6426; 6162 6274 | 1.22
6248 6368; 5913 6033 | 1.15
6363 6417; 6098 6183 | 1.13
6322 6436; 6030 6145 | 1.11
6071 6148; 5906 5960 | 1.17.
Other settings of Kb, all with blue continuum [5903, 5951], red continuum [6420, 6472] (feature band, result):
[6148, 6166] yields 1.1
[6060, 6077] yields -1.1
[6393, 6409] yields 0.3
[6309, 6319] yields 0.3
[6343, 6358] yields -0.1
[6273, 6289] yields 1.0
